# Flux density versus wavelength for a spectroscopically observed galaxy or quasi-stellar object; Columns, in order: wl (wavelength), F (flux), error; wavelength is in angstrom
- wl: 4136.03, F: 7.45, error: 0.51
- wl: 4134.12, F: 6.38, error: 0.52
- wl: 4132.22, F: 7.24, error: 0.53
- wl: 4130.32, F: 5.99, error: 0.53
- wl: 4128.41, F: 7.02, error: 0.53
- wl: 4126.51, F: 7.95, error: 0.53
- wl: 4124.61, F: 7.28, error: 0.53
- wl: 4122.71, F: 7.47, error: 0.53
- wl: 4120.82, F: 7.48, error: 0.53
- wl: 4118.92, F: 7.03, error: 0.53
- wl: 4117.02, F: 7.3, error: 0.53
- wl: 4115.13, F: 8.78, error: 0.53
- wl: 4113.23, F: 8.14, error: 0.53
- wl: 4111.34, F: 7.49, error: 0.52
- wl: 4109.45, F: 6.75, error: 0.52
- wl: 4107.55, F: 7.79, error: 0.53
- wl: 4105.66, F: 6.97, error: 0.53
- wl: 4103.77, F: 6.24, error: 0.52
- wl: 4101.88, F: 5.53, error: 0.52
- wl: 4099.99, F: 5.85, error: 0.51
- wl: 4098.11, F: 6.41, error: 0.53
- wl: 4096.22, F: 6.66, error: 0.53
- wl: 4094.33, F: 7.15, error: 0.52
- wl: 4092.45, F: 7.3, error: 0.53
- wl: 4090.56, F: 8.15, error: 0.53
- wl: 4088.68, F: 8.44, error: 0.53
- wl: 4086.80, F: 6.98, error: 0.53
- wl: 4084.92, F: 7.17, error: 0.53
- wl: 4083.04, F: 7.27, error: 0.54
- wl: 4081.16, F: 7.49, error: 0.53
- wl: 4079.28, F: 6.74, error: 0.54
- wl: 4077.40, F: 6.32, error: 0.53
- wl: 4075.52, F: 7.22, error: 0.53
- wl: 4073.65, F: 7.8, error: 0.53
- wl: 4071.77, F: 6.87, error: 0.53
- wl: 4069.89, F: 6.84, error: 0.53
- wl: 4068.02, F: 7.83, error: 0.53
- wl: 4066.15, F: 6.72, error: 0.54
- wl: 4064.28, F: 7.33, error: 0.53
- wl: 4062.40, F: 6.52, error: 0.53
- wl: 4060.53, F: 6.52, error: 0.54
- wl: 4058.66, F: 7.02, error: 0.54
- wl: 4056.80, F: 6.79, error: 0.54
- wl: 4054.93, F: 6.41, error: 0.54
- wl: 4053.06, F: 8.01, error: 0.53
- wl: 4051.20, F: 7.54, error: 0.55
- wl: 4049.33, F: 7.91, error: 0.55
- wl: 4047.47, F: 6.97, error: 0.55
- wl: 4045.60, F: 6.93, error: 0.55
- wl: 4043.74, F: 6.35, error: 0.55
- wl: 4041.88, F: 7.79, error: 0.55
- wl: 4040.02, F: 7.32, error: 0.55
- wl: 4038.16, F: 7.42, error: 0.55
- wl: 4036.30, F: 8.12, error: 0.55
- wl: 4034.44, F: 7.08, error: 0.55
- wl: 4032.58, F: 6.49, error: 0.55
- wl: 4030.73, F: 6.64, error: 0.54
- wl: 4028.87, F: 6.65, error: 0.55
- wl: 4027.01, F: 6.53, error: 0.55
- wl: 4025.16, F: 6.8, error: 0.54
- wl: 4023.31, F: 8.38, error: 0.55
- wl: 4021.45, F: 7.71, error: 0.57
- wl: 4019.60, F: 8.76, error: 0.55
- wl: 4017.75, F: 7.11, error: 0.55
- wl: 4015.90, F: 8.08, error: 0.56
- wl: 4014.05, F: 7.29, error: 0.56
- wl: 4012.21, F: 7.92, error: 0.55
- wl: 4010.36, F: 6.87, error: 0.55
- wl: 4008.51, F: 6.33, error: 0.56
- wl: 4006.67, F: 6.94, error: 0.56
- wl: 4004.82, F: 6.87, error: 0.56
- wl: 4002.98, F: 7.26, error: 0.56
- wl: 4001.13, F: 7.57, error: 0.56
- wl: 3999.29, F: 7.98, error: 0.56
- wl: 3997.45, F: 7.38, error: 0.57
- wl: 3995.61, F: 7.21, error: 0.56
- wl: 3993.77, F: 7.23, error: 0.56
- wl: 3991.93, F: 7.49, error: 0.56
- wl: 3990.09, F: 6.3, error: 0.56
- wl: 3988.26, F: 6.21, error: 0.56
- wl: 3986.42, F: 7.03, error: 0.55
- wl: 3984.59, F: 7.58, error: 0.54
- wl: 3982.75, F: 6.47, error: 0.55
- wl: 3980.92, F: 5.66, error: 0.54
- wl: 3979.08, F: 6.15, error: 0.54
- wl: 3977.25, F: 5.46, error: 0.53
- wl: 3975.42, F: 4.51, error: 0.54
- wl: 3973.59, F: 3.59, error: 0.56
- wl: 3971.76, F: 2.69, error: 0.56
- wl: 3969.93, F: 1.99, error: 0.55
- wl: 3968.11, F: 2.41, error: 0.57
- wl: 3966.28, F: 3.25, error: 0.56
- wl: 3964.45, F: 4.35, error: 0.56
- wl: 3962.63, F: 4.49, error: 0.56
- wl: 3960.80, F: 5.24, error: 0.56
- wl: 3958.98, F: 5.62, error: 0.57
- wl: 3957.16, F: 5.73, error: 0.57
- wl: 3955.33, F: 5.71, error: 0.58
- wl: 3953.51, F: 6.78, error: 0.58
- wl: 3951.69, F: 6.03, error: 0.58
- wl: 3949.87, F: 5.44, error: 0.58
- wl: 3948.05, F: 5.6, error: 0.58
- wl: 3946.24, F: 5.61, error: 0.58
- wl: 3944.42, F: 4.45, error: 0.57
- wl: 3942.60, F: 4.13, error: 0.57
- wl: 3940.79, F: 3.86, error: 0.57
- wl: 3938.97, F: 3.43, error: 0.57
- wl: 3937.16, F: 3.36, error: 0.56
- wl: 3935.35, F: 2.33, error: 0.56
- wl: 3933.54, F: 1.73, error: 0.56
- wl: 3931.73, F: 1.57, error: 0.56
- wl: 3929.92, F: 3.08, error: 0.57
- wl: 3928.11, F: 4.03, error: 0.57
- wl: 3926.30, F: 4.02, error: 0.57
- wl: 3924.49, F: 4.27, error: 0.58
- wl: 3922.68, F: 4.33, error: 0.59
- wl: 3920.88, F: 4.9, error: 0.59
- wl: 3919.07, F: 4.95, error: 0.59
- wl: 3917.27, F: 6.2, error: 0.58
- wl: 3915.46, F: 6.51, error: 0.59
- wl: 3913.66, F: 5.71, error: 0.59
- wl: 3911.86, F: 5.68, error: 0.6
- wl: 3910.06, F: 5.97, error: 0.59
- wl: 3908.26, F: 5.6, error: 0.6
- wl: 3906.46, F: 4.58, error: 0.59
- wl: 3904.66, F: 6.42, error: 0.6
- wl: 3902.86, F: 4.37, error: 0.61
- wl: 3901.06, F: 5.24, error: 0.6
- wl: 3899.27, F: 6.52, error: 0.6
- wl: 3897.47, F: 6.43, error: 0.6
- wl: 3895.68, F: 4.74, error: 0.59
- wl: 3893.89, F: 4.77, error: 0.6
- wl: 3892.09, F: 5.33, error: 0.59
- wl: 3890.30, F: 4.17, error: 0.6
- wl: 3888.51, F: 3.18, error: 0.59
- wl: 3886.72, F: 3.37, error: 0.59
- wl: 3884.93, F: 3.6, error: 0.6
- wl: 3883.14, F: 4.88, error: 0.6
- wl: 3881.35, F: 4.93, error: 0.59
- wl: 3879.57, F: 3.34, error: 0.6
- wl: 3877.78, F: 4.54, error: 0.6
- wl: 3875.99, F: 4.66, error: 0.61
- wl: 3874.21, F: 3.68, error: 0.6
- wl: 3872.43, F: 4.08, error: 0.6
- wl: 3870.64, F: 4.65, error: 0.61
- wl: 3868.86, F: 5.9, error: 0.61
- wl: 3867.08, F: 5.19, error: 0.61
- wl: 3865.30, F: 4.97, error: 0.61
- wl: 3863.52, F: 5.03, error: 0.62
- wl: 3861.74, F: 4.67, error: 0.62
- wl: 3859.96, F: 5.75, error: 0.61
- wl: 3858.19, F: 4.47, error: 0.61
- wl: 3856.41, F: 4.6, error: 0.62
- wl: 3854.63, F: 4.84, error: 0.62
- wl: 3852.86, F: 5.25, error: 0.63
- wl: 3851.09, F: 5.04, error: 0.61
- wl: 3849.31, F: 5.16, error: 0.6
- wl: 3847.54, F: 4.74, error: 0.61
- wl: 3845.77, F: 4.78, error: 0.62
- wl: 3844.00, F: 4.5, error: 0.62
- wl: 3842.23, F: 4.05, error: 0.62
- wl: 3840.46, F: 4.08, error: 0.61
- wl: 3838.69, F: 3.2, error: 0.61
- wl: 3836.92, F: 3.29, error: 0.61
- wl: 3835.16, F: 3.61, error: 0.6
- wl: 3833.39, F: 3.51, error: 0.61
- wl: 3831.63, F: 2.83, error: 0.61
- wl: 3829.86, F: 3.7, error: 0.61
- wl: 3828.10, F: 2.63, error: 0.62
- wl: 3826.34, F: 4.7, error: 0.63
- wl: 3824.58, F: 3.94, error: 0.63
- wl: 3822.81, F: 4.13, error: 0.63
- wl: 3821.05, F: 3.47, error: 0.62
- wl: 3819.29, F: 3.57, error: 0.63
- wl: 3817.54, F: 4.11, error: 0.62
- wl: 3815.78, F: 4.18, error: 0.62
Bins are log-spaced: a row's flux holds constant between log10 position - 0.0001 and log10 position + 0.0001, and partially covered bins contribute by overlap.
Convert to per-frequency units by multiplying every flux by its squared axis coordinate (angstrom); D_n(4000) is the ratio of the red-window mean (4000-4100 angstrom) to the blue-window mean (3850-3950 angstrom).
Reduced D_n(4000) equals 1.7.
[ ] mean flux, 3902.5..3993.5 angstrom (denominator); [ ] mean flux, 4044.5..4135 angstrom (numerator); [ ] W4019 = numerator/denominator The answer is 1.46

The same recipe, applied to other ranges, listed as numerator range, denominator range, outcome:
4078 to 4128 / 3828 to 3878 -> 1.63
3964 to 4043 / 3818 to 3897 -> 1.51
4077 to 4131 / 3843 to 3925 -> 1.45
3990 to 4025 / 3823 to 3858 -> 1.79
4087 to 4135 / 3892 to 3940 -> 1.54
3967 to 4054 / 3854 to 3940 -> 1.46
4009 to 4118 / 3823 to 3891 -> 1.67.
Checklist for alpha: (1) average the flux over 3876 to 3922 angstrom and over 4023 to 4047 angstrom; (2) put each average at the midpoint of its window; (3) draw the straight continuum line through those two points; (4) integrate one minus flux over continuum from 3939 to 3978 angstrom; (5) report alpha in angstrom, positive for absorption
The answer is 8.7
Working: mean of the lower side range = 5.03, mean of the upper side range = 7.08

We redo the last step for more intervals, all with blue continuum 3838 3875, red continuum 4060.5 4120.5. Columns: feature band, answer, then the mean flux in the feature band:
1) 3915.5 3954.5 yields 8.3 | 4.34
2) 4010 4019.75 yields -2.0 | 7.64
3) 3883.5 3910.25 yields 1.1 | 4.92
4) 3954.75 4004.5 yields 2.8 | 5.67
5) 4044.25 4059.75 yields -1.0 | 7.17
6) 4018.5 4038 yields -2.5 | 7.32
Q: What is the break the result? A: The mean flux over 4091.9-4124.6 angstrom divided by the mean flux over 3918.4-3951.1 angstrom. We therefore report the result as 1.79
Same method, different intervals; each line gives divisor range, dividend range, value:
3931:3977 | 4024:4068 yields 1.69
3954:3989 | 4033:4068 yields 1.44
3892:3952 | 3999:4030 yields 1.56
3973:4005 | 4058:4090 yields 1.08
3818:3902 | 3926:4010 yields 1.18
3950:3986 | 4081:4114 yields 1.43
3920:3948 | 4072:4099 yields 1.93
